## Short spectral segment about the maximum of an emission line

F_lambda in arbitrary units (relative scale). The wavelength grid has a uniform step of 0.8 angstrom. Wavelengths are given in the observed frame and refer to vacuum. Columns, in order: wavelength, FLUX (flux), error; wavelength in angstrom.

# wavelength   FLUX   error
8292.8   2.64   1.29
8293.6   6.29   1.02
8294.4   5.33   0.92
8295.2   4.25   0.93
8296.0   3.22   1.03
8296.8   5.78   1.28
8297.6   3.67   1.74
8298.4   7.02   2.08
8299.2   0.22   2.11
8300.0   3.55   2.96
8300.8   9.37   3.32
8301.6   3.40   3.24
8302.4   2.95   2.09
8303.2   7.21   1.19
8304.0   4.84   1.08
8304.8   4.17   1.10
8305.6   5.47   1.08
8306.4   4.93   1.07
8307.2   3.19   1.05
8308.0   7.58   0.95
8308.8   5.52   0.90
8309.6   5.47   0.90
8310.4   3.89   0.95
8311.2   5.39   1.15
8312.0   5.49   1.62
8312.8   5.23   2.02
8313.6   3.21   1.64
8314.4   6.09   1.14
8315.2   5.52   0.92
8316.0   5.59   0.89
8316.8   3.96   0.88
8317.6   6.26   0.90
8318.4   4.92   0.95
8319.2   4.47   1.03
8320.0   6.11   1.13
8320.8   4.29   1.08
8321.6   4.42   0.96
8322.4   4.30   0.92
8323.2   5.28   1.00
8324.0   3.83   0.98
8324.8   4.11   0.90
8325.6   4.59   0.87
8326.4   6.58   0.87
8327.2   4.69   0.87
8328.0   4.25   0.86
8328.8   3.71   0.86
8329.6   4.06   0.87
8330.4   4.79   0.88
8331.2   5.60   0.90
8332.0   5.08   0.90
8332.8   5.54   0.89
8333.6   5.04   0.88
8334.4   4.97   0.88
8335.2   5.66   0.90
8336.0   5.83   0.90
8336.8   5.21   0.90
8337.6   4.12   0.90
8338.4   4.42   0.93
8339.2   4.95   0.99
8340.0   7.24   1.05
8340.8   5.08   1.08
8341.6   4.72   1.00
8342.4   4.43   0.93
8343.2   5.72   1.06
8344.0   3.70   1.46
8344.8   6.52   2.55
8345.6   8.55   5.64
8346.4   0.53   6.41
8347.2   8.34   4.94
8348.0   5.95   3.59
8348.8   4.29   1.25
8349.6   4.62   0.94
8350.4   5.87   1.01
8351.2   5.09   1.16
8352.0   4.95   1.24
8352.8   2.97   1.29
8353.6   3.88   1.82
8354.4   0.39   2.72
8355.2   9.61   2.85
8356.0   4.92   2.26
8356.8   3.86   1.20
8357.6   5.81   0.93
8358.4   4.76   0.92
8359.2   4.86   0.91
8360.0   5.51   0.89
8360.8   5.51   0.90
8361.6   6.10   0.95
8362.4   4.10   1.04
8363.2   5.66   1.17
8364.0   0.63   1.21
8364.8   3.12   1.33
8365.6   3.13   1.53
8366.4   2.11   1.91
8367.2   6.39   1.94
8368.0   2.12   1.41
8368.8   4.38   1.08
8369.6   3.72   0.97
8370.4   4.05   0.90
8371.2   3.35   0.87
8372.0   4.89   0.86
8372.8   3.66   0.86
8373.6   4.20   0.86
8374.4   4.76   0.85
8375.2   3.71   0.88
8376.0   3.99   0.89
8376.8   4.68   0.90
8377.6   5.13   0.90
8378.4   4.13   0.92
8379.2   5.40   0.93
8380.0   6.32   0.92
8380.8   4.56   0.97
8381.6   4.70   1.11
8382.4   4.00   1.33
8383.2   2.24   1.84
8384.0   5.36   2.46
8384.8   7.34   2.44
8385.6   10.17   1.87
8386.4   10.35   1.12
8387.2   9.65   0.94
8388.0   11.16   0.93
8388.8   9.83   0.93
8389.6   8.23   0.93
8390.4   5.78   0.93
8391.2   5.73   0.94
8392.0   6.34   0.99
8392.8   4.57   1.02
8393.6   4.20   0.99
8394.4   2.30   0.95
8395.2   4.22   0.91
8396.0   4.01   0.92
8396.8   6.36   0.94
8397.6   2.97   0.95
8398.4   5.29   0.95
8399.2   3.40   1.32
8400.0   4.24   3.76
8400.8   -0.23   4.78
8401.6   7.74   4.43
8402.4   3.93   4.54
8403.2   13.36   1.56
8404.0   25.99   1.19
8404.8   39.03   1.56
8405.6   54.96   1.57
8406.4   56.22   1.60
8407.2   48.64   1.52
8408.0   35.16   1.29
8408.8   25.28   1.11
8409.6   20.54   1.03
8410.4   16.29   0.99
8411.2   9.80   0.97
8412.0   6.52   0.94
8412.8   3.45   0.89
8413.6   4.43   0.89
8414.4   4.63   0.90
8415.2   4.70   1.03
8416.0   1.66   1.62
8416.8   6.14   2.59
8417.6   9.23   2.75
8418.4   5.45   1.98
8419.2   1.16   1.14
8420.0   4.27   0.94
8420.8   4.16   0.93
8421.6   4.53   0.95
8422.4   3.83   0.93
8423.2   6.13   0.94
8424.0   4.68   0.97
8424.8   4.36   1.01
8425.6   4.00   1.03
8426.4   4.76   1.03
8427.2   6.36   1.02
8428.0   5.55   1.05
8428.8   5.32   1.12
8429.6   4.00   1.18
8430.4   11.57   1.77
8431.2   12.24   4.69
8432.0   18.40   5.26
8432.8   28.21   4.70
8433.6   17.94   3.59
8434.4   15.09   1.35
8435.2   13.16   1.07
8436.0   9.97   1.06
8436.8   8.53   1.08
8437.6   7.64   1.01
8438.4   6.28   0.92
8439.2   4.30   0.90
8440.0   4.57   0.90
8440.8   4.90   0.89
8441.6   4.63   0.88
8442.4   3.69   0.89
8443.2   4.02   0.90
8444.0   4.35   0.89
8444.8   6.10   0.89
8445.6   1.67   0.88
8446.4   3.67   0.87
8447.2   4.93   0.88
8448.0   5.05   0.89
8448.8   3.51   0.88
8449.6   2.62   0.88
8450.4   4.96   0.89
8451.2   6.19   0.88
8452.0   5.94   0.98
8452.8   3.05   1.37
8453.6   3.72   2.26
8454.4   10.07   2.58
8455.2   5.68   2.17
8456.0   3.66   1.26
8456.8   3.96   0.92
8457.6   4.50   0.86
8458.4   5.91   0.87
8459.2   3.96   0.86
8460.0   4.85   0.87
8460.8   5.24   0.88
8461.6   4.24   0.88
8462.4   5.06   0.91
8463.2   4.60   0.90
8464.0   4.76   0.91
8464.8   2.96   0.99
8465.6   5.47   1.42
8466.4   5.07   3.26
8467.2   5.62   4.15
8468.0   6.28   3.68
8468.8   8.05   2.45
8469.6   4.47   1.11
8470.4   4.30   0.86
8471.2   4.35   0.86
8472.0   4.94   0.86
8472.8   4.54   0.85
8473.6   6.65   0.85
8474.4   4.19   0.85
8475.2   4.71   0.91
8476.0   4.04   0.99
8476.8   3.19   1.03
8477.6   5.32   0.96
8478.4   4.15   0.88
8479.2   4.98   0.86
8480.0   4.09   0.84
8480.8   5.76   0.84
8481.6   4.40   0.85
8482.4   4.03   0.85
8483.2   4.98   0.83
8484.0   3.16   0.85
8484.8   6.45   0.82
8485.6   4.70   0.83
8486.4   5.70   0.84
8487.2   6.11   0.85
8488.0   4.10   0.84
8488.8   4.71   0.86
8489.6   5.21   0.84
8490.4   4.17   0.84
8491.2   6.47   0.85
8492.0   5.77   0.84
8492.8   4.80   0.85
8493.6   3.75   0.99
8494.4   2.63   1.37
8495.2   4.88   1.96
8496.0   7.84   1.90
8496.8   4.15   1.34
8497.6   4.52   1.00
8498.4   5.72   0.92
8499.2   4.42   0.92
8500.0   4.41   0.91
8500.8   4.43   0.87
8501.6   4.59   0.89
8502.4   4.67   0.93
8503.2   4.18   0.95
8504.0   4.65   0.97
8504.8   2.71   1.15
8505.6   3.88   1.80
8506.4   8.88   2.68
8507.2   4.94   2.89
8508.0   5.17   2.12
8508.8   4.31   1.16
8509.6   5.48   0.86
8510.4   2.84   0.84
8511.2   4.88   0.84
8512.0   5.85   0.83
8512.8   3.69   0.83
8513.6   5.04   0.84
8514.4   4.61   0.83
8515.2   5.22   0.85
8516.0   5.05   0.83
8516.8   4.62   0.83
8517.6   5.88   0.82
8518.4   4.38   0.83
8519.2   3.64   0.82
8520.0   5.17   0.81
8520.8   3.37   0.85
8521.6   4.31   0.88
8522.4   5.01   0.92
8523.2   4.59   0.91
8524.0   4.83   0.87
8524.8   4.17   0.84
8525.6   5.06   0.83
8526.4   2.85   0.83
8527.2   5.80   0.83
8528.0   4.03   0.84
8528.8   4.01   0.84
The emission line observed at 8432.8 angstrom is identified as [N II] 6583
